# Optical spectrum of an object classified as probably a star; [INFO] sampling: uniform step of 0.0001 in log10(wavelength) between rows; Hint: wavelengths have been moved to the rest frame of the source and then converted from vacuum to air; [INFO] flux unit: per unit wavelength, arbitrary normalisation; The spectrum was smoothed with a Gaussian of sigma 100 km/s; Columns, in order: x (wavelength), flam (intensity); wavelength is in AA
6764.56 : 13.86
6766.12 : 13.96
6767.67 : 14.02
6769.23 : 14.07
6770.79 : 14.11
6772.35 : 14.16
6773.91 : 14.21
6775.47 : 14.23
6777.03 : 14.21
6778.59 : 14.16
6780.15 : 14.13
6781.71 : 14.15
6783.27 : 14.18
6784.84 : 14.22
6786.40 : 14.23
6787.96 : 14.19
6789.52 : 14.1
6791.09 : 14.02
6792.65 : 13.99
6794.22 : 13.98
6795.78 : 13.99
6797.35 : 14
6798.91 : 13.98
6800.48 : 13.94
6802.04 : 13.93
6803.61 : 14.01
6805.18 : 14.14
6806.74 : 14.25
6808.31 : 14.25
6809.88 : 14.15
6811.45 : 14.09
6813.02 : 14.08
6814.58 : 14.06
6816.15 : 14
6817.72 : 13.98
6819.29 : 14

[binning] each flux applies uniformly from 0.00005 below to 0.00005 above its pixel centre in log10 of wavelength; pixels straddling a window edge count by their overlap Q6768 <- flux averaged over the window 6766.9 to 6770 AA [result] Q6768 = 14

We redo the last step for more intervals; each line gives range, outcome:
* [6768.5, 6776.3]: 14.2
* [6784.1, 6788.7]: 14.2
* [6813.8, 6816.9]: 14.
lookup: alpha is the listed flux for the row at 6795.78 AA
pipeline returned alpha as 13.99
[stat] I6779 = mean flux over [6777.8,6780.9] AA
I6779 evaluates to 14.2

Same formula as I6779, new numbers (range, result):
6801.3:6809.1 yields 14.1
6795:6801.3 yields 14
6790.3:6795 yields 14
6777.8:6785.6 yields 14.2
